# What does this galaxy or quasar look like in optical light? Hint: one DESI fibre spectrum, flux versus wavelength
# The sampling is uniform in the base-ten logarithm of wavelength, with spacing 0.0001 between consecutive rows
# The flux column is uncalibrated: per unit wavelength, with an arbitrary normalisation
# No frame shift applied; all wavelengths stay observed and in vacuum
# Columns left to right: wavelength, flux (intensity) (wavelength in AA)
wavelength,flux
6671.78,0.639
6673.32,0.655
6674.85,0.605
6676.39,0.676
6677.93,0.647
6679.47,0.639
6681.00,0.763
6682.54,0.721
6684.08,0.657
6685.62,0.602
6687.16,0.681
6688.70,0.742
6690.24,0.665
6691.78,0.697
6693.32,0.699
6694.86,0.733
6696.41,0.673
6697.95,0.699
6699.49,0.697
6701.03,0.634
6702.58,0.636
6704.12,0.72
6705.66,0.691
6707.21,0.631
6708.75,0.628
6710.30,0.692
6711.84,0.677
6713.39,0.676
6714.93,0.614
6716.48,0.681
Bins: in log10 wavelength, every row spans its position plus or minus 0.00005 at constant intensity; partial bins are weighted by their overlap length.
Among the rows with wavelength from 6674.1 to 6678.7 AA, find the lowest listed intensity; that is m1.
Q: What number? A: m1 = 0.605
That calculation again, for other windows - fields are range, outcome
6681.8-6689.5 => 0.602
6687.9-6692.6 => 0.665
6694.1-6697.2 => 0.673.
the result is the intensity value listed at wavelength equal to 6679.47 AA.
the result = 0.639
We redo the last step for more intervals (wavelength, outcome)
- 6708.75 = 0.628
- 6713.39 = 0.676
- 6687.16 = 0.681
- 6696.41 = 0.673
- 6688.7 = 0.742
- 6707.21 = 0.631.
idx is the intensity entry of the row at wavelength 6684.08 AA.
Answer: 0.657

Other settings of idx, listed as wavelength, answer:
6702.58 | 0.636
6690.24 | 0.665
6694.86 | 0.733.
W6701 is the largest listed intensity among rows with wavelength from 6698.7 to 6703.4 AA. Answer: 0.697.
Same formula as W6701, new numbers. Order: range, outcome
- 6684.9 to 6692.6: 0.742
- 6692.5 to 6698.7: 0.733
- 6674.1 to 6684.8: 0.763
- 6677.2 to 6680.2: 0.647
